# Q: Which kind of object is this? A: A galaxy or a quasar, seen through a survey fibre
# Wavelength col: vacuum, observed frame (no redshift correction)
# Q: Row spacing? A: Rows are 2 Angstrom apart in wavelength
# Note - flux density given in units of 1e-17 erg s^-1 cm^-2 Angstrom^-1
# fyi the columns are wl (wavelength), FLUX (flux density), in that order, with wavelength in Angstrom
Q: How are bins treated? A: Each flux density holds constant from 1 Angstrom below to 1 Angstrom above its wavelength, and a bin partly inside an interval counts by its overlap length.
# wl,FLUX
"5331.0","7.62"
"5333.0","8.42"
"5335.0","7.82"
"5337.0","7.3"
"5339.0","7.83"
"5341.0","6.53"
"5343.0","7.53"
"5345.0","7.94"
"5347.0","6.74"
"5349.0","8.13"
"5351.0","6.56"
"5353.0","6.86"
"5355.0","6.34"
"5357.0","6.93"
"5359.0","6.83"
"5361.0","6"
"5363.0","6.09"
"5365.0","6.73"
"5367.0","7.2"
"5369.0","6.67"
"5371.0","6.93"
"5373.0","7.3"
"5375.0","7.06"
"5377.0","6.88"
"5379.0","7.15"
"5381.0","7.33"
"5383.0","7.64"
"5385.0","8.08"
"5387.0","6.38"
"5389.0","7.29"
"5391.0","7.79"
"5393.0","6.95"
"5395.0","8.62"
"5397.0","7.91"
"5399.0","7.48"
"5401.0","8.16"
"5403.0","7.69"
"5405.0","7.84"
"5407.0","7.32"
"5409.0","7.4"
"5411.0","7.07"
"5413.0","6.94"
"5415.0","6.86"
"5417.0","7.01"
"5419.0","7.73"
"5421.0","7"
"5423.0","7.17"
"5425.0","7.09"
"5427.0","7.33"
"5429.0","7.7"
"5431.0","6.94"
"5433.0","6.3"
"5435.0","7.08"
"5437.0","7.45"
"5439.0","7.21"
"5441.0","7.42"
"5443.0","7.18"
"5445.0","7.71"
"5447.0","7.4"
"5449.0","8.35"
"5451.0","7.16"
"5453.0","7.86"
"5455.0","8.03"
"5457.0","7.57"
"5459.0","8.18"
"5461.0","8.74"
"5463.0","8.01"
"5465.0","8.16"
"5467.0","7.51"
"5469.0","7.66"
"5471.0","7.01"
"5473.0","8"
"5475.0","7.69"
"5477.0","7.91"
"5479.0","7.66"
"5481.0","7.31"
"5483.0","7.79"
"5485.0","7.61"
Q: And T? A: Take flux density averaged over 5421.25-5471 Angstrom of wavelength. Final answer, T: 7.53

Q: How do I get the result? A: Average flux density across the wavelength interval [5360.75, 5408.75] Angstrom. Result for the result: 7.29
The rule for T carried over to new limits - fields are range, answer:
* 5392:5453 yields 7.39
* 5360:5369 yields 6.52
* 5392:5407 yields 7.77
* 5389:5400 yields 7.71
